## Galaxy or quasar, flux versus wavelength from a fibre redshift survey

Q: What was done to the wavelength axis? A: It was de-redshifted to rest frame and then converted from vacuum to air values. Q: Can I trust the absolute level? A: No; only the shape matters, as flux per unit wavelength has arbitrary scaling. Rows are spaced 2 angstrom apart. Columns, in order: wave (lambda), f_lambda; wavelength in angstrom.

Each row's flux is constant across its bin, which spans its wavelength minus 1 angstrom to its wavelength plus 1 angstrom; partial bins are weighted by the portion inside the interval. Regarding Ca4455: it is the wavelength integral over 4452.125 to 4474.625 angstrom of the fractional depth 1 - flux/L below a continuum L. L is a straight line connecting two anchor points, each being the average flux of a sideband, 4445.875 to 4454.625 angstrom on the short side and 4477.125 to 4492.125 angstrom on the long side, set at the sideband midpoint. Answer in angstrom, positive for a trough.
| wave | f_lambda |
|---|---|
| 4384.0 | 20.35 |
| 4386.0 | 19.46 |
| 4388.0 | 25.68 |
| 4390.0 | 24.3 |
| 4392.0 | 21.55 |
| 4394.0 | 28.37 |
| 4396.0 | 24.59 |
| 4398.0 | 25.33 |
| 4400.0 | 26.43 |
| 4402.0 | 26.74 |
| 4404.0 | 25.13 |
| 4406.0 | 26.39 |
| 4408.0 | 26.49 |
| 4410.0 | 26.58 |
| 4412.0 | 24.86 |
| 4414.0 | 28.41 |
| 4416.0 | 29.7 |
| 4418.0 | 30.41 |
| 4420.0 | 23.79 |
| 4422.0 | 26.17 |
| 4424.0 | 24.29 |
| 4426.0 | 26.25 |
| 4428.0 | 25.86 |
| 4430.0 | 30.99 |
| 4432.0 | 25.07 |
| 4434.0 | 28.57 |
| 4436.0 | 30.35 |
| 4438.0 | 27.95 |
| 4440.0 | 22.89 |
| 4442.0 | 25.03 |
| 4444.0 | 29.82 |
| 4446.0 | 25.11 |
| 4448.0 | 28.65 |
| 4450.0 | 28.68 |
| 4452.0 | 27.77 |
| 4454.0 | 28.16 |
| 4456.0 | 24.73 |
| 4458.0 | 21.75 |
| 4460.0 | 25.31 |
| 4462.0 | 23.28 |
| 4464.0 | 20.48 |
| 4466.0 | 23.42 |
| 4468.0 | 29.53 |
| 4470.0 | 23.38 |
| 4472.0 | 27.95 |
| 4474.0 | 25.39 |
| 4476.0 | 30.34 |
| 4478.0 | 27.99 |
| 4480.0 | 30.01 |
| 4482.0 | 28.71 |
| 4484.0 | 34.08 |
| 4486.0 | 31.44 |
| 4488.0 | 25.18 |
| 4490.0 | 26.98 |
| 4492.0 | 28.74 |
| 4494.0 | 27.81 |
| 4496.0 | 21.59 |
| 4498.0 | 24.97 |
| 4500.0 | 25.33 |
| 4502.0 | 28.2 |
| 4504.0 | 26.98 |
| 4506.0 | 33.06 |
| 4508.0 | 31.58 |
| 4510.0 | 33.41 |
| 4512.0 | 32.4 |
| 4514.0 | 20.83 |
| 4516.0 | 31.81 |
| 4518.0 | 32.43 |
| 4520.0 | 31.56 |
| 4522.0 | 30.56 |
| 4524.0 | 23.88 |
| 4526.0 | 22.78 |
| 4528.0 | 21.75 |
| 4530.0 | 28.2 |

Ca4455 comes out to 2.7 angstrom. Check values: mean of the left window 27.9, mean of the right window 29.2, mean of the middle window 25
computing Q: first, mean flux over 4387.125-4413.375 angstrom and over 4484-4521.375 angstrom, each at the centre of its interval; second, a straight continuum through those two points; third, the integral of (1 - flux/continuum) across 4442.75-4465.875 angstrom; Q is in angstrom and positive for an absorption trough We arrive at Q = 1.3 angstrom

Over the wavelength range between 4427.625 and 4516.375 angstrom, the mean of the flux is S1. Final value 27.3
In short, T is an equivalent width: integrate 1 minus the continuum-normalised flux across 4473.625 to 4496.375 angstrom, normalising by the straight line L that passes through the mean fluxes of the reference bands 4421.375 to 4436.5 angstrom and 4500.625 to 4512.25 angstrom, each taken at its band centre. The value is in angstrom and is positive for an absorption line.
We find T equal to 0.94 angstrom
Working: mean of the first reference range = 27.1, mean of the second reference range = 30.7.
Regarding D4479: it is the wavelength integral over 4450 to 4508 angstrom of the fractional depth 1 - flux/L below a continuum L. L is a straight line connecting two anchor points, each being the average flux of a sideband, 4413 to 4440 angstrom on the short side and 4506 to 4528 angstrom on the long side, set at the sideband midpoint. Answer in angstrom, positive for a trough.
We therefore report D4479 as 2.7 angstrom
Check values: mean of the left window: 27.4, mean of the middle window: 27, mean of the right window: 29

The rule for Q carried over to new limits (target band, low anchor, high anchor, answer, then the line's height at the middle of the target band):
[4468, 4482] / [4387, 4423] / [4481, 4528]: 0.0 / 27.7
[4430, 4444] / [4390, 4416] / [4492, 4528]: -0.3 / 26.6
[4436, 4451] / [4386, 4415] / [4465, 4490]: -0.1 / 27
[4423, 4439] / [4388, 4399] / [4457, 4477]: -1.5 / 25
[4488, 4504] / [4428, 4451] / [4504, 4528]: 1.4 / 28.6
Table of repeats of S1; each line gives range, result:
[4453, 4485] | 26.5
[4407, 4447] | 26.9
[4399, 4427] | 26.5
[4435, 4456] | 27.3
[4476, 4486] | 30.3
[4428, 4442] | 27.3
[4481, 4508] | 28.1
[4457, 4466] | 22.8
